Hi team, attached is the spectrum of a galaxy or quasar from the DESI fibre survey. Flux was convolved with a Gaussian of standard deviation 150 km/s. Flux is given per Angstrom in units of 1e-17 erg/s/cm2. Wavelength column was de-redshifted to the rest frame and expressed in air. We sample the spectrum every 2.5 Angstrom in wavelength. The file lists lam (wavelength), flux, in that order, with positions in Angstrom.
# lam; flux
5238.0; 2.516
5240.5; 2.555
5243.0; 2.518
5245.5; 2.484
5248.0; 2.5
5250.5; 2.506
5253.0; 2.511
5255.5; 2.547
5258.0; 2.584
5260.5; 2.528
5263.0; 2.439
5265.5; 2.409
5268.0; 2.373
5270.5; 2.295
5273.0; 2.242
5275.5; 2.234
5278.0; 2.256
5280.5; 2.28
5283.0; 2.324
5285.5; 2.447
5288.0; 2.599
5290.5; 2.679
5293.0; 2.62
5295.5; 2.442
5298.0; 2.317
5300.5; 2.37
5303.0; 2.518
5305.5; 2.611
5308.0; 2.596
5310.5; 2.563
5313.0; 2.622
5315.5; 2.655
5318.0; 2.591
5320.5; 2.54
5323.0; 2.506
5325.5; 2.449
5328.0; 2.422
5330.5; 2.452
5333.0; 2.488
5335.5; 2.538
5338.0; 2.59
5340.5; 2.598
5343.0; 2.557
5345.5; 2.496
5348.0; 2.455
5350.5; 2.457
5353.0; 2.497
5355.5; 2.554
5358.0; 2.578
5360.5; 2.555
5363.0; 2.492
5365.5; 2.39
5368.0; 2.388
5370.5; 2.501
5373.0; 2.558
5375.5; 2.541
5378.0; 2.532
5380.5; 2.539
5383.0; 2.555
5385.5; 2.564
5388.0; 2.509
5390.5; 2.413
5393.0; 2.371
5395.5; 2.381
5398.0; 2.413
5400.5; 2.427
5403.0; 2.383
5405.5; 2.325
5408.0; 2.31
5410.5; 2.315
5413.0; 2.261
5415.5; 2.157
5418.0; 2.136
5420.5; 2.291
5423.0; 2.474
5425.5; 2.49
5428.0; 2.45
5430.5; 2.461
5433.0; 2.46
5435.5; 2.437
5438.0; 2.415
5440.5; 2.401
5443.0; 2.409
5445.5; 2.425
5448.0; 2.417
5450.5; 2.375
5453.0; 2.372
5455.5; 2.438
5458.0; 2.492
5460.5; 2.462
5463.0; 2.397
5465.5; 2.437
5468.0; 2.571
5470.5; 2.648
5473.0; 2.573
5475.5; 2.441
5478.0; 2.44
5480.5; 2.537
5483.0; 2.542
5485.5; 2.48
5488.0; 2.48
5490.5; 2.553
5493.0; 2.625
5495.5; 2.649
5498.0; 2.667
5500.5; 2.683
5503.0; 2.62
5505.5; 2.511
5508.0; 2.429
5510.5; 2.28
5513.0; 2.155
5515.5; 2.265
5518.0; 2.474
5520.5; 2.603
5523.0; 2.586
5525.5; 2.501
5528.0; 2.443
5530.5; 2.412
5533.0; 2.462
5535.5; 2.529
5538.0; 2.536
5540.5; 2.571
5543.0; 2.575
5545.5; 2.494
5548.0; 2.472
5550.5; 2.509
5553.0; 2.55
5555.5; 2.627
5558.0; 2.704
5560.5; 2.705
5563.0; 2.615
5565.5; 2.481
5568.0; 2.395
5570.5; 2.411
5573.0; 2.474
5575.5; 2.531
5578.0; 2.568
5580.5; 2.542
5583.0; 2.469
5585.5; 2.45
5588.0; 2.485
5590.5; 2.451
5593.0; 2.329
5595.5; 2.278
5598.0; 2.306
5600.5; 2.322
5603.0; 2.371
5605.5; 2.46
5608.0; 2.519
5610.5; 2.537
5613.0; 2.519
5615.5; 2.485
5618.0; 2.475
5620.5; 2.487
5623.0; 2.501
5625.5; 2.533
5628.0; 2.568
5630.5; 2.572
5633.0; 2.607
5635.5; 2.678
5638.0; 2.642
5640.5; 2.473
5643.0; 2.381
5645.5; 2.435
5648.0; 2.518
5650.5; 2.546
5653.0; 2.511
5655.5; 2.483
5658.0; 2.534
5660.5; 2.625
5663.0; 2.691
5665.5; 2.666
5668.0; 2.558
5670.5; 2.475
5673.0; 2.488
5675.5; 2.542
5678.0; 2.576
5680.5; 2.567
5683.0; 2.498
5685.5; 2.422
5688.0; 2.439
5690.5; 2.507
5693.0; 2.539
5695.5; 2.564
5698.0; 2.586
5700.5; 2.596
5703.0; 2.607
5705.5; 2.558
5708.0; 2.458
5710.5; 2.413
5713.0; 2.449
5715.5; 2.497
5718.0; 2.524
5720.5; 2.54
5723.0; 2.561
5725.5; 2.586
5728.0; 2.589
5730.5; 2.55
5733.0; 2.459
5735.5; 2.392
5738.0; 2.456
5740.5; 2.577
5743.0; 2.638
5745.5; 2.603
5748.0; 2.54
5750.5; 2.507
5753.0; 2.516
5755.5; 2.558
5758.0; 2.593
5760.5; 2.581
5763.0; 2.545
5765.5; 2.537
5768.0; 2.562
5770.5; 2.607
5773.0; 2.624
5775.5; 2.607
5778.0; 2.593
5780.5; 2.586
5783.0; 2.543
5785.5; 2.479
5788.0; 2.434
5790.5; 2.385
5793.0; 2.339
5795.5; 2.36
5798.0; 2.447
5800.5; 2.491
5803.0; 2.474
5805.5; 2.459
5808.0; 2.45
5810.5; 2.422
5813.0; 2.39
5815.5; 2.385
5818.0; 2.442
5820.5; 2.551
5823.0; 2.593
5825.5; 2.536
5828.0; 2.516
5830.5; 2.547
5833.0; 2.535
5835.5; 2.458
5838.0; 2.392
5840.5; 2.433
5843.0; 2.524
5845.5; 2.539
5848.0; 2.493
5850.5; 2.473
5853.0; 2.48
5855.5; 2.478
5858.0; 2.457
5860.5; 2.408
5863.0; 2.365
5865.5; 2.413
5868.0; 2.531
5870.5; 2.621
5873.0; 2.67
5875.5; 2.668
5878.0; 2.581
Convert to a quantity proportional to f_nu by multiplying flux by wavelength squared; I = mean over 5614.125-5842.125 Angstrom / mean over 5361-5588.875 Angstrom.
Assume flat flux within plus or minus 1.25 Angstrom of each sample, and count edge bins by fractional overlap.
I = 1.1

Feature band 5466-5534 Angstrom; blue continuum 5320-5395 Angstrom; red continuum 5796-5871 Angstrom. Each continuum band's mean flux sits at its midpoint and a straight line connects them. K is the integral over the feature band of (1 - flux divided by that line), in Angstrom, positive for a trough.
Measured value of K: -0.3 Angstrom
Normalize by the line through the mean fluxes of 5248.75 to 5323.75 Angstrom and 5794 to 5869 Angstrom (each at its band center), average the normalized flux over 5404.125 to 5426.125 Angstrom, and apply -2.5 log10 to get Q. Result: 0.08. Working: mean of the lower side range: 2.47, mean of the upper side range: 2.47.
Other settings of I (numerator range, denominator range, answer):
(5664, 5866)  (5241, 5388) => 1.18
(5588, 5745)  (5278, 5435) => 1.14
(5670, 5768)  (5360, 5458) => 1.17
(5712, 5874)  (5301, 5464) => 1.18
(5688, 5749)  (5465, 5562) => 1.08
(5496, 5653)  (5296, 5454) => 1.09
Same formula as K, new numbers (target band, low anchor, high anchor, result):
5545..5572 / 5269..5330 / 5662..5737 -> -0.4 Angstrom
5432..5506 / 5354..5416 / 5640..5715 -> -0.9 Angstrom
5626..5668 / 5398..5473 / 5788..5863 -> -2.1 Angstrom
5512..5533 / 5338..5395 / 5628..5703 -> 0.7 Angstrom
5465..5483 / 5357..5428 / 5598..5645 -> -0.6 Angstrom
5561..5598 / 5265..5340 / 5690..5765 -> 0.7 Angstrom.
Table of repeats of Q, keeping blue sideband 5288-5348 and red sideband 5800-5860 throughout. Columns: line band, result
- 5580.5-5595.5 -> 0.031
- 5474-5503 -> -0.019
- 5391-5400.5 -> 0.056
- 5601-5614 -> 0.013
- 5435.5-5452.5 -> 0.049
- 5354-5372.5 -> 0.013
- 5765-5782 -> -0.045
